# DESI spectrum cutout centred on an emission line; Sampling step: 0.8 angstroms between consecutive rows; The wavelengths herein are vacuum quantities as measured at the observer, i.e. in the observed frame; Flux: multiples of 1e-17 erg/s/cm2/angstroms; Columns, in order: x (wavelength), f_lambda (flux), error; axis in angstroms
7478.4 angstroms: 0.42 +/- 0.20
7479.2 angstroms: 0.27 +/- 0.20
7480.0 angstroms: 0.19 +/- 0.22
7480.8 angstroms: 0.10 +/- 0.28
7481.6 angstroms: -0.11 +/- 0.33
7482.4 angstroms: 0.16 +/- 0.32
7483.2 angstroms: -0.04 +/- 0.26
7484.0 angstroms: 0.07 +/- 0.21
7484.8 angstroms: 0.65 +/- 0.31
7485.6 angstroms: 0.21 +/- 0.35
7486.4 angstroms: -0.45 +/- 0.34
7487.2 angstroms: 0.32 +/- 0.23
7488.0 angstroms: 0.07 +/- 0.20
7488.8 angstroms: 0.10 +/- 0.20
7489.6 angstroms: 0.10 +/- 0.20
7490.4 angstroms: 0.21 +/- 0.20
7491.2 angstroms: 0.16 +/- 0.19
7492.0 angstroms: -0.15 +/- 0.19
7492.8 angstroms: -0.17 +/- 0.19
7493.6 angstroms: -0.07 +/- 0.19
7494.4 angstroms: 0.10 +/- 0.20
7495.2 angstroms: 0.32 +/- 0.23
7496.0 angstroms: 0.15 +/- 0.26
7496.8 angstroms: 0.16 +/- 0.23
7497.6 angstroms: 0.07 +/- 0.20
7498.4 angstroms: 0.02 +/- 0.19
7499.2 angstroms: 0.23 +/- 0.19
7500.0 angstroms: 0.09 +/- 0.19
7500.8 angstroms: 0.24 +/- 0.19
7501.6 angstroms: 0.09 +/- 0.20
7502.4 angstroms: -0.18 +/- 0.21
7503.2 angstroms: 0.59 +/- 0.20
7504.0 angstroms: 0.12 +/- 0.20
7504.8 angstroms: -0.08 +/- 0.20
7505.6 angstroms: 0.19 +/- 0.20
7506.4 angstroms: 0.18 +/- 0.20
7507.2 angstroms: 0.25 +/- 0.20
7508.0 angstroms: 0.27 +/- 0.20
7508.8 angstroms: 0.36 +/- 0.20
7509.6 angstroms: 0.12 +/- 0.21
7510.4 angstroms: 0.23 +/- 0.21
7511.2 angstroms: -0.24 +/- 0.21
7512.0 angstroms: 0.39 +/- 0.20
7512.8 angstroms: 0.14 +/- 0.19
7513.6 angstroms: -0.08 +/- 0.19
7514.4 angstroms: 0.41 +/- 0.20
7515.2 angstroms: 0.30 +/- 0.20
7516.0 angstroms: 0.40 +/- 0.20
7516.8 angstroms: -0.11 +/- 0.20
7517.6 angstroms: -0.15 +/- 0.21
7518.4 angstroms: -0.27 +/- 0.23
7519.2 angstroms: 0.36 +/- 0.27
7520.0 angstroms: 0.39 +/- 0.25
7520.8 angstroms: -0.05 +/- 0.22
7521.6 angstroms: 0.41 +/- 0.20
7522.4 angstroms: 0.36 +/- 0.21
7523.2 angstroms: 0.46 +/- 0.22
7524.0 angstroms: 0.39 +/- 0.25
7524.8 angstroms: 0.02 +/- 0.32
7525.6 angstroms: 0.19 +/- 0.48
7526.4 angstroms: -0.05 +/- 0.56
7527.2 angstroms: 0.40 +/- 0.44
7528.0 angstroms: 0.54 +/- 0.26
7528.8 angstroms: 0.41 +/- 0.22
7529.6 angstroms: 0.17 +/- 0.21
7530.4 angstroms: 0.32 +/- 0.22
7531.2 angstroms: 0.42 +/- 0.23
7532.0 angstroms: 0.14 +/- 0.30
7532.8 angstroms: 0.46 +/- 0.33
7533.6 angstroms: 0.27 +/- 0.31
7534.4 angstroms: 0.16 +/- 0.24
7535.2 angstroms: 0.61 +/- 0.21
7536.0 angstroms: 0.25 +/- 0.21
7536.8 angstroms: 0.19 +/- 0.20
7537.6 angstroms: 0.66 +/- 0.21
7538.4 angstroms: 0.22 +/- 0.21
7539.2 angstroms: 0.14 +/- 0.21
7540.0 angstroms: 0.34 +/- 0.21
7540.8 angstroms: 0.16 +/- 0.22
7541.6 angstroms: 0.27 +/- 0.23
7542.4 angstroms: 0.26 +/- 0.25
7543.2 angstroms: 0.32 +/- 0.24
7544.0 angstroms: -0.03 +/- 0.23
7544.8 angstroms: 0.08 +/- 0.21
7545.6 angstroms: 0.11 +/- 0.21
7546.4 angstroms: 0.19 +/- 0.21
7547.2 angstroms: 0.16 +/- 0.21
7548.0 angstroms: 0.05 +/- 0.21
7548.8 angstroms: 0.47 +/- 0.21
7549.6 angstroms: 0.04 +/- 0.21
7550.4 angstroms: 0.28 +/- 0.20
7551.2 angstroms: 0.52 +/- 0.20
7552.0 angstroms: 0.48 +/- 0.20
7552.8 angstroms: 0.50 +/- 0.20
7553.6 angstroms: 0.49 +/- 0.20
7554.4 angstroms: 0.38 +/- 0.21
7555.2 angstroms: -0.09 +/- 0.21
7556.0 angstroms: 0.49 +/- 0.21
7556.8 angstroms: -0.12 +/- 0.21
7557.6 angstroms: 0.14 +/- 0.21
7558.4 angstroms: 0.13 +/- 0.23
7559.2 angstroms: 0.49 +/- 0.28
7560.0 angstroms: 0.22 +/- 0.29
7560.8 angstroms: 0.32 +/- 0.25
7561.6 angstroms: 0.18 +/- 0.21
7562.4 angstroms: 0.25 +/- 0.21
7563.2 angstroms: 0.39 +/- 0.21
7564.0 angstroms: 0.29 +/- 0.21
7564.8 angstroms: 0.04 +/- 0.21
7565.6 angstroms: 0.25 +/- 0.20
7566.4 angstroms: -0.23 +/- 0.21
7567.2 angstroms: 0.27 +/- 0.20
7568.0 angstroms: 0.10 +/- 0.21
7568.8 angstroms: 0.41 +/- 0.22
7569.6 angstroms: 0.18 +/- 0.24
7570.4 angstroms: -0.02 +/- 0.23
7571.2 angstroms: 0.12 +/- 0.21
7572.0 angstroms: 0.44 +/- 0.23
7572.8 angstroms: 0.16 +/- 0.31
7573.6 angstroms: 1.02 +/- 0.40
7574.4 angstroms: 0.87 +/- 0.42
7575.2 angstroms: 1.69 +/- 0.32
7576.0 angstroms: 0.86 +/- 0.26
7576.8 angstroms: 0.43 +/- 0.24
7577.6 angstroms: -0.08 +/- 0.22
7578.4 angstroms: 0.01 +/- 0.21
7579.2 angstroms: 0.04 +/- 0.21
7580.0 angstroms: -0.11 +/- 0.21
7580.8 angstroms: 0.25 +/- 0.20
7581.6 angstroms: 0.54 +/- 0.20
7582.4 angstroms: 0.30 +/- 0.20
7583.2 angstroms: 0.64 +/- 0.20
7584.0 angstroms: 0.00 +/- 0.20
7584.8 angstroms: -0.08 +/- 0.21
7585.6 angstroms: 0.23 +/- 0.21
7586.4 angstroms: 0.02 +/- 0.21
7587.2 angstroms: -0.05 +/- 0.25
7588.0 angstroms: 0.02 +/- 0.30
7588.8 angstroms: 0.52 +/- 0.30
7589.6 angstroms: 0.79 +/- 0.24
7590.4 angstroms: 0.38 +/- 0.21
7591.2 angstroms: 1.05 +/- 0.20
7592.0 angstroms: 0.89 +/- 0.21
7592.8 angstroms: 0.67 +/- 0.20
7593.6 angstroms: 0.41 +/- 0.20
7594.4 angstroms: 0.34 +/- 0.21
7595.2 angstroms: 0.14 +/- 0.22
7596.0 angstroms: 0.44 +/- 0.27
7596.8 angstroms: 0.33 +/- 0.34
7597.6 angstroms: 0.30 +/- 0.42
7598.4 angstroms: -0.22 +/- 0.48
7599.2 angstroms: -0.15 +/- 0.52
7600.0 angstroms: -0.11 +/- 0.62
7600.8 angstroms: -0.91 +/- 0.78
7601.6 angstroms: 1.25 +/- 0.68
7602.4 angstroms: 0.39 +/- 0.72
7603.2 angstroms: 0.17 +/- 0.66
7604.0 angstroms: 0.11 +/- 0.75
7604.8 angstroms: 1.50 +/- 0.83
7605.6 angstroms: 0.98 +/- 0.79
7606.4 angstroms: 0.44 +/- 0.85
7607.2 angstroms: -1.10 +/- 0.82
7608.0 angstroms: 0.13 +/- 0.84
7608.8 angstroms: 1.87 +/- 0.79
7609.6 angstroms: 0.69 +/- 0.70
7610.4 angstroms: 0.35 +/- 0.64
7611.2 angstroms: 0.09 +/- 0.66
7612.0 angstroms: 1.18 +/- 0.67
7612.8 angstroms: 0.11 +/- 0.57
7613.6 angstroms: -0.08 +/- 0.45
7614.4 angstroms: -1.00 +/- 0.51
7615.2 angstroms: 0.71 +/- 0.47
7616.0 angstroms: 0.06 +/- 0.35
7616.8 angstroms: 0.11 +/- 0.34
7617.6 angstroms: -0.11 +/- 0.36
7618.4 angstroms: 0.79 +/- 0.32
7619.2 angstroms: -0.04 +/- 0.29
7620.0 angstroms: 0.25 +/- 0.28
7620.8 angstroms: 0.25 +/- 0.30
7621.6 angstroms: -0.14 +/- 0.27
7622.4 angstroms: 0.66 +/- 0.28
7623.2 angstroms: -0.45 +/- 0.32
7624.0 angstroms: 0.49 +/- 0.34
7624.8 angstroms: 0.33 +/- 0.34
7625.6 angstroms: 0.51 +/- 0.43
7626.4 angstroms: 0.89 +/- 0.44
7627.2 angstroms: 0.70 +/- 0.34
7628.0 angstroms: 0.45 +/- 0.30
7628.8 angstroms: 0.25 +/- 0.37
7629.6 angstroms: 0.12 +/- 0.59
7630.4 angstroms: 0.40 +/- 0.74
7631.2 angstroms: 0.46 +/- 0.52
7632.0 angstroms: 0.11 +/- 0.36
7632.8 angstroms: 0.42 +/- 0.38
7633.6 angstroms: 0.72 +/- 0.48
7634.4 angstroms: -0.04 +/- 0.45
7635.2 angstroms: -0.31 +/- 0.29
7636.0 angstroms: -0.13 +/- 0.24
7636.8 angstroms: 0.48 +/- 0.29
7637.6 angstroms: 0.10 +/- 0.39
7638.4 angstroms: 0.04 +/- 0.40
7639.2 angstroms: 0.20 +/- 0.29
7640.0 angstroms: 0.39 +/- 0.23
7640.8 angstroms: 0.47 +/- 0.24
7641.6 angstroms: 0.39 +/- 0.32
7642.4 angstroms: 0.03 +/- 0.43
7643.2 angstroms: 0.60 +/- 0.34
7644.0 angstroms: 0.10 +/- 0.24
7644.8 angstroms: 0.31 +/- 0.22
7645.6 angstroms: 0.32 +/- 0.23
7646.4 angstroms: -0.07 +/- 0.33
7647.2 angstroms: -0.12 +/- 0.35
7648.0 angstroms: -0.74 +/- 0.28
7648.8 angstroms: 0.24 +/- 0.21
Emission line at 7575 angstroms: [S II] 6716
